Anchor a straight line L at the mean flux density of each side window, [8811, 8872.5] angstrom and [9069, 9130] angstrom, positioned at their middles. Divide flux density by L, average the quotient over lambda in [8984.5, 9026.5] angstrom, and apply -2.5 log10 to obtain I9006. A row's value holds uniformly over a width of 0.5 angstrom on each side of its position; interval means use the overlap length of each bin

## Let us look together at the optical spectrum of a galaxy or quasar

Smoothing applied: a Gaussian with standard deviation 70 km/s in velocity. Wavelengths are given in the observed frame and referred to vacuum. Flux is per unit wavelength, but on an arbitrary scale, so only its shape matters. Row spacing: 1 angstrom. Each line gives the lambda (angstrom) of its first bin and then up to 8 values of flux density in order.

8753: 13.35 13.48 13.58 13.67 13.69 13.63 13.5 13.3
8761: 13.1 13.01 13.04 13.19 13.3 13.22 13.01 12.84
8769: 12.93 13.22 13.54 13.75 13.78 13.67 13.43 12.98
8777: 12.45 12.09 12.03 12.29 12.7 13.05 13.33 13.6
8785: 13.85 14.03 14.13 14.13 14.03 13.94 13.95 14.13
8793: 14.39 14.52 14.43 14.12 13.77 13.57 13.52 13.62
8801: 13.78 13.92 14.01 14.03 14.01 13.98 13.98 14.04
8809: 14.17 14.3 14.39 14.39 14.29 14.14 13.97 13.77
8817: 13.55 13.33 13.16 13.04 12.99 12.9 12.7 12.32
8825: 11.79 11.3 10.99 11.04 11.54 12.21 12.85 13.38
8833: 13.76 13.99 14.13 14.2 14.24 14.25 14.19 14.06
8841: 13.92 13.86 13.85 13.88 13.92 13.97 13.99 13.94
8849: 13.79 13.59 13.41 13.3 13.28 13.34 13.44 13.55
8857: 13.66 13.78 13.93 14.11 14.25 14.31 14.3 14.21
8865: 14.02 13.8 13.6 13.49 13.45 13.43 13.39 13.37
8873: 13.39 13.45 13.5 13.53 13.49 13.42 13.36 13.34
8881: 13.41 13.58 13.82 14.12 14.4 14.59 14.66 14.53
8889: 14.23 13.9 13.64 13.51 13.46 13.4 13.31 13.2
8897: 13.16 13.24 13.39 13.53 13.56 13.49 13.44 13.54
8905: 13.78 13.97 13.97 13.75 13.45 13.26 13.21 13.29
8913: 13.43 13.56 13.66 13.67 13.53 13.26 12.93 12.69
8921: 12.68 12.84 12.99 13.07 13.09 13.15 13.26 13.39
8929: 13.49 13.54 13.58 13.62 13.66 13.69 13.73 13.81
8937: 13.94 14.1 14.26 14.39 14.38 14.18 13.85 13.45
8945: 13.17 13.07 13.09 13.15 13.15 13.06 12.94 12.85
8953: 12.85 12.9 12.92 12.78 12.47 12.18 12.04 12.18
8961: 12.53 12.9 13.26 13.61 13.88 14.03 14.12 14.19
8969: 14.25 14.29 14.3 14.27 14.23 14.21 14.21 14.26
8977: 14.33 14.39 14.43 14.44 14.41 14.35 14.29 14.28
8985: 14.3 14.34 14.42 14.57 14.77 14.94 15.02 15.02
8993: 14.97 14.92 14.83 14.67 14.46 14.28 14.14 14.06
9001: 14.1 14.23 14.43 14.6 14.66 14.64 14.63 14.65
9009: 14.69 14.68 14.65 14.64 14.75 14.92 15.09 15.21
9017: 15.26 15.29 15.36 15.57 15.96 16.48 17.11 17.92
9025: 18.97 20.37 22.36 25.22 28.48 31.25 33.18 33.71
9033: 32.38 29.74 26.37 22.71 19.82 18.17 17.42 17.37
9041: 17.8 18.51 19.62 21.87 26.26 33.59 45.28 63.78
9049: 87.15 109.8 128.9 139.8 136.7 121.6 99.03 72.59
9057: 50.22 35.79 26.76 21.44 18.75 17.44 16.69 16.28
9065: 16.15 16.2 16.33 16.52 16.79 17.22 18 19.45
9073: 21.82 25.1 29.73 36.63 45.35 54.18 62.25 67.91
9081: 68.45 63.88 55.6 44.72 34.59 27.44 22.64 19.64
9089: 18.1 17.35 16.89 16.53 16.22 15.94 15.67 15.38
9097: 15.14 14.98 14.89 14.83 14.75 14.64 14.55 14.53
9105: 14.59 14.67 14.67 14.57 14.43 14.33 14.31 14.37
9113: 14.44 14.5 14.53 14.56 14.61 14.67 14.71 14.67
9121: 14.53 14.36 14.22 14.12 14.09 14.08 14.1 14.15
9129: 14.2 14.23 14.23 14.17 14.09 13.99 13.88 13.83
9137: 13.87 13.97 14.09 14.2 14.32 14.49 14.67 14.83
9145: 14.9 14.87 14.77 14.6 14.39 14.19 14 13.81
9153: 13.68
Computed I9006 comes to 0.25 mag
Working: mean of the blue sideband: 13.5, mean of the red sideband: 22.3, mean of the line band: 15.2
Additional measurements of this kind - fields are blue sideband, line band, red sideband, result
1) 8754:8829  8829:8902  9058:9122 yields 0.15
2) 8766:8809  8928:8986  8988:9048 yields 0.29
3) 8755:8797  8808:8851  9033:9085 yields 0.37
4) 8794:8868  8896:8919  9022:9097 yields 0.49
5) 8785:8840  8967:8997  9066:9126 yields 0.29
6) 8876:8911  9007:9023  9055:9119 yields 0.34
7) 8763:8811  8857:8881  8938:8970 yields -0.02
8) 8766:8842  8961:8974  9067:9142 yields 0.25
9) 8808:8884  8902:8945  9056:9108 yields 0.29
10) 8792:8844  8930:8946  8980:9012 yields 0.03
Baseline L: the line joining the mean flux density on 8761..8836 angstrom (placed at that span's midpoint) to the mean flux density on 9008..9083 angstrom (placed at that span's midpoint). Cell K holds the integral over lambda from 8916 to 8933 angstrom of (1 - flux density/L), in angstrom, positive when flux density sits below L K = 7.8 angstrom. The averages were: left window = 13.4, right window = 35.2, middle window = 13.2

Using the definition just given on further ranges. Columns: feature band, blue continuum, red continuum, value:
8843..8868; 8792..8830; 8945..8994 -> -0.48 angstrom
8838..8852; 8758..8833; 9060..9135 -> 0.74 angstrom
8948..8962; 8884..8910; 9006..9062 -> 6.23 angstrom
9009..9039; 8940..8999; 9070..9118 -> -2.85 angstrom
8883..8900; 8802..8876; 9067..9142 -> 1.37 angstrom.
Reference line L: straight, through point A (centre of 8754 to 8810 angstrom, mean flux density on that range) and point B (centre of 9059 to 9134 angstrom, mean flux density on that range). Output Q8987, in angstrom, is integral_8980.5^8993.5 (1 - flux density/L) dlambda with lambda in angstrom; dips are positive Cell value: 2.8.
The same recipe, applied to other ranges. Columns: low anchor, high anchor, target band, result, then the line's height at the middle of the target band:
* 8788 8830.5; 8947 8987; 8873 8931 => 0.3 angstrom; 13.6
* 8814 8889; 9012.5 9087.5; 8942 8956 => 6.6 angstrom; 24.8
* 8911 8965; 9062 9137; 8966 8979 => 0.6 angstrom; 14.9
